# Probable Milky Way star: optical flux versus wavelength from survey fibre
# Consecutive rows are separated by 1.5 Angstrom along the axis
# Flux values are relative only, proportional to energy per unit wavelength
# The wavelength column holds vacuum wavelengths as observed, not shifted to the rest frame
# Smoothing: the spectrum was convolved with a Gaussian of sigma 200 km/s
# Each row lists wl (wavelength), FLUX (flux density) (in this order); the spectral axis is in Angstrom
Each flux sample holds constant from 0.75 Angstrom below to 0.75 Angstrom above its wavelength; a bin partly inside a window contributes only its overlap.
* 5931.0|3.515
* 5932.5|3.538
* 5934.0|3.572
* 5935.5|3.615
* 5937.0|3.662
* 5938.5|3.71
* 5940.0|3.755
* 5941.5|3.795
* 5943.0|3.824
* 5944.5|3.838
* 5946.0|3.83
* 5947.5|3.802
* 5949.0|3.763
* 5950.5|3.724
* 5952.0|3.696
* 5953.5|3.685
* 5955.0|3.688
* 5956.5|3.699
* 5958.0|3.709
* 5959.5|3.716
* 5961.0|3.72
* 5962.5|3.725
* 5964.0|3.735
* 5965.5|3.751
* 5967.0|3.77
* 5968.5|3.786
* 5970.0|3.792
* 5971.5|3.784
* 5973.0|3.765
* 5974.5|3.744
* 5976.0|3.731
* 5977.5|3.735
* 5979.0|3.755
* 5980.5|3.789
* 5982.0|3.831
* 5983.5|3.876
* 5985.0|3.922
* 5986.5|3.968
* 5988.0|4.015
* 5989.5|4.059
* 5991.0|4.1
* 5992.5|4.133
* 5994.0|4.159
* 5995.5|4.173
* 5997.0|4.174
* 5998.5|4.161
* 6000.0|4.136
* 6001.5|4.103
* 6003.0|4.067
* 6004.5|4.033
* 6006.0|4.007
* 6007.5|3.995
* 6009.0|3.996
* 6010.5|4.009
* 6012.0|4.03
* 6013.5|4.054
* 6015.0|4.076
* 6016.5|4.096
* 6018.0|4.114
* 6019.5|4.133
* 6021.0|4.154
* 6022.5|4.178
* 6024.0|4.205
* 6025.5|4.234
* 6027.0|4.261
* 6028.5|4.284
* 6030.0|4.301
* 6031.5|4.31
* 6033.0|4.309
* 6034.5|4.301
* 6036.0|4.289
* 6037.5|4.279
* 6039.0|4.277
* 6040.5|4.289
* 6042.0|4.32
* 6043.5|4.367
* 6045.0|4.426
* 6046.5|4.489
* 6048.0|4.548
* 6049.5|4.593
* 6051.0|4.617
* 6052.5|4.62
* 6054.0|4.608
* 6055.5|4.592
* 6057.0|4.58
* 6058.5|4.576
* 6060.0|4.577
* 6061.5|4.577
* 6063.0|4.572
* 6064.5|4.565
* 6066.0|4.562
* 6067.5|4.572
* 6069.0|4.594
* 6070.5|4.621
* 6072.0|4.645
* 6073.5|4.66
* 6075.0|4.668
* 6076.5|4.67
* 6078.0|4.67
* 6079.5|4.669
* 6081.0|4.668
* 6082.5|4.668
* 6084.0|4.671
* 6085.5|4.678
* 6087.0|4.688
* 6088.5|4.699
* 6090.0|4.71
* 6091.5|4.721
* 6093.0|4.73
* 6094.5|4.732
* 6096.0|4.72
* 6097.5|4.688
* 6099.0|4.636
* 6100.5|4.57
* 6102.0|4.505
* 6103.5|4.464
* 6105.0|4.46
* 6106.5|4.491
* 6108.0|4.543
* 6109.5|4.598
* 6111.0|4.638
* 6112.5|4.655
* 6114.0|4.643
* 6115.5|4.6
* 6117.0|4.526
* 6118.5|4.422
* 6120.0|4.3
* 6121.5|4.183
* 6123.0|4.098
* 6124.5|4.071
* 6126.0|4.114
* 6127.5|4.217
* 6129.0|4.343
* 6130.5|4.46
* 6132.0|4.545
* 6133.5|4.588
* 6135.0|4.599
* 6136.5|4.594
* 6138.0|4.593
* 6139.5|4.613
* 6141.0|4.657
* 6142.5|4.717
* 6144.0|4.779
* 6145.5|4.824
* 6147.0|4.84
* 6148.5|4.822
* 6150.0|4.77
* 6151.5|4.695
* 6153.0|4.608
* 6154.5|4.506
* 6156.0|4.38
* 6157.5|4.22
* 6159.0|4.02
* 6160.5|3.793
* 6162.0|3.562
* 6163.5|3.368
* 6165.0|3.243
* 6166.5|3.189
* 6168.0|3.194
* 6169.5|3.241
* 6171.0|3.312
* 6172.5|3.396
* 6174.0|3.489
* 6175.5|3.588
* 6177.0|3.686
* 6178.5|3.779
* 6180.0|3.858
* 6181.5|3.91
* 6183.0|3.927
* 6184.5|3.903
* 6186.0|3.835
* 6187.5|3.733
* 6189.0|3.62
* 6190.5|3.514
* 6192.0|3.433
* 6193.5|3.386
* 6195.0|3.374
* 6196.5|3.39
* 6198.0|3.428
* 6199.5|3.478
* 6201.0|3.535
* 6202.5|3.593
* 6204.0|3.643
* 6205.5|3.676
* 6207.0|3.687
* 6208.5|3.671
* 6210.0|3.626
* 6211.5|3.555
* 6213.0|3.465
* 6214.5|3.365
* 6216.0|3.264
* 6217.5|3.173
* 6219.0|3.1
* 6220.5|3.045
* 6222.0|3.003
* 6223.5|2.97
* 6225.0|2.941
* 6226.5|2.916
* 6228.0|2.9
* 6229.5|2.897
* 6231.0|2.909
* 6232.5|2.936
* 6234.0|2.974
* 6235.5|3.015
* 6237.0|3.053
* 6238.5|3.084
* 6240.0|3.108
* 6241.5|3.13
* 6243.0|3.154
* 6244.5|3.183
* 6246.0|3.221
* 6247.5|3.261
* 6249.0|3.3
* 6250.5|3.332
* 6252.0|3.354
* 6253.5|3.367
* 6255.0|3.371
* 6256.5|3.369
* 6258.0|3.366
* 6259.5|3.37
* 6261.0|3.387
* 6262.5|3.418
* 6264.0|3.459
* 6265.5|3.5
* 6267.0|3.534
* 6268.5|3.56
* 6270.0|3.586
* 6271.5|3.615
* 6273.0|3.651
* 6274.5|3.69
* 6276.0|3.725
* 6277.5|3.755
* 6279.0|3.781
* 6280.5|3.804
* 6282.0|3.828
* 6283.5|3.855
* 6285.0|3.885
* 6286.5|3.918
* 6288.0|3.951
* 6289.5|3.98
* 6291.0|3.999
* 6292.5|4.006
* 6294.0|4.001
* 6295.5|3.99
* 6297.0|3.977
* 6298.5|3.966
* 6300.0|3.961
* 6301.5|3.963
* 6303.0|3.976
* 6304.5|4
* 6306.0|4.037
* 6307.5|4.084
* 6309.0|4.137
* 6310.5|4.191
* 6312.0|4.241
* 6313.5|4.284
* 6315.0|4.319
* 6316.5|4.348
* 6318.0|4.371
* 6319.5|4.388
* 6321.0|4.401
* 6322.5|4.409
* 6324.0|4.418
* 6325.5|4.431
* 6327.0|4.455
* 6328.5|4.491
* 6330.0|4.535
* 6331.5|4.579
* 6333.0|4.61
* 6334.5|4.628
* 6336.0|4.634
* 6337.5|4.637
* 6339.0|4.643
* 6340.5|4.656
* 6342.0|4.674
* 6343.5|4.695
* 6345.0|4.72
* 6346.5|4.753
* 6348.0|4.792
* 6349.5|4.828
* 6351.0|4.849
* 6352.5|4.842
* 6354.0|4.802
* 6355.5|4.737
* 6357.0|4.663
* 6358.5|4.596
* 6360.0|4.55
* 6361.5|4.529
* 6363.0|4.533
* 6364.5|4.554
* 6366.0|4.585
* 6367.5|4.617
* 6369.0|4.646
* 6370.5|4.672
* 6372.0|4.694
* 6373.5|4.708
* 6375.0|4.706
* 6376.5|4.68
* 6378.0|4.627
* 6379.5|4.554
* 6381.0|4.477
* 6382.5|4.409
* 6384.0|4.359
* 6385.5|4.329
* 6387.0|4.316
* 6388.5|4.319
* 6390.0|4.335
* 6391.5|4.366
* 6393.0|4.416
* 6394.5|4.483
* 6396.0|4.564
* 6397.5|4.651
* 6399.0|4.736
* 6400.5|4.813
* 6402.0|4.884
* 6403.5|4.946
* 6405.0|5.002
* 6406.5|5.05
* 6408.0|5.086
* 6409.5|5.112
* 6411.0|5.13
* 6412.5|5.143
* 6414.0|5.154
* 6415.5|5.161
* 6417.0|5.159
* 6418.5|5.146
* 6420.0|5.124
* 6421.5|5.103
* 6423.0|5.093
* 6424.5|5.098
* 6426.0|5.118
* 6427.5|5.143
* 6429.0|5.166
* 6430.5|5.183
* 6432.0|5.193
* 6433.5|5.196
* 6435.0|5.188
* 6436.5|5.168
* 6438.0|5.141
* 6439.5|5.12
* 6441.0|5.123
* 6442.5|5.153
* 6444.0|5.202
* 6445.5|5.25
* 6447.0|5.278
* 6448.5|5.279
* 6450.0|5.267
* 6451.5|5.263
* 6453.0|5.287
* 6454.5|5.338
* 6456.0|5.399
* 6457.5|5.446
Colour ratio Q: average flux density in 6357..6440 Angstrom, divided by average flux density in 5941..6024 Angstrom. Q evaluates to 1.2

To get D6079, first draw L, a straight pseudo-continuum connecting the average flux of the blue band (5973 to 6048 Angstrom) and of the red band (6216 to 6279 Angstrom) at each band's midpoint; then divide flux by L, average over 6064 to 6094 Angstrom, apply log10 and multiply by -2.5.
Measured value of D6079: -0.20 mag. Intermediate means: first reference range 4.11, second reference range 3.27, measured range 4.66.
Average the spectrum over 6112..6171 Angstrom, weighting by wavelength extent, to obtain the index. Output 4.28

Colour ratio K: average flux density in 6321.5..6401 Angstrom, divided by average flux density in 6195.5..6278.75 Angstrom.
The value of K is 1.38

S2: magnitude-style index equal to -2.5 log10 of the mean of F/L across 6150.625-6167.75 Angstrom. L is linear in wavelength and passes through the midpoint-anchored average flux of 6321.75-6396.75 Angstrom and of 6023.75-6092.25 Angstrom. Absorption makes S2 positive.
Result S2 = 0.15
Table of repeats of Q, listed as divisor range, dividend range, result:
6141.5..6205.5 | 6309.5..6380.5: 1.19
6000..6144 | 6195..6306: 0.78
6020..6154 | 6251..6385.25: 0.93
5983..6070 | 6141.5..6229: 0.86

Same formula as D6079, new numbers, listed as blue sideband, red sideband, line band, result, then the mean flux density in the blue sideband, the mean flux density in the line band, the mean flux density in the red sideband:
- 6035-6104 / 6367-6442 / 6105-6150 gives 0.02 mag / 4.58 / 4.52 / 4.85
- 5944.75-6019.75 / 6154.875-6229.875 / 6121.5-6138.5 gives -0.21 mag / 3.9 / 4.37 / 3.49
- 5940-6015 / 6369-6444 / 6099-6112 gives -0.09 mag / 3.89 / 4.54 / 4.87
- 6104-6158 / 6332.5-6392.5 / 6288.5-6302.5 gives 0.15 mag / 4.52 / 3.98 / 4.61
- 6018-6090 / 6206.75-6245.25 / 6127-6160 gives -0.20 mag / 4.48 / 4.56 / 3.15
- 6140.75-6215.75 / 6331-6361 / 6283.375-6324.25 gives 0.09 mag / 3.82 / 4.11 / 4.69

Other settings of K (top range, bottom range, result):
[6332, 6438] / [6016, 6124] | 1.06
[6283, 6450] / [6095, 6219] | 1.14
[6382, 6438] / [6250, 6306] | 1.32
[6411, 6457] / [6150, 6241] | 1.48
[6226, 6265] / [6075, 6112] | 0.69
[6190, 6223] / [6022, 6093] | 0.76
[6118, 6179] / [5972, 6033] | 1.03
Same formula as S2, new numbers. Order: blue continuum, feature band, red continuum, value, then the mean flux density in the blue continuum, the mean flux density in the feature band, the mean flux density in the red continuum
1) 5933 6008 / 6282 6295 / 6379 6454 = 0.17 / 3.85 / 3.94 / 4.95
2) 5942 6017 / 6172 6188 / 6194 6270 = -0.10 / 3.89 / 3.74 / 3.29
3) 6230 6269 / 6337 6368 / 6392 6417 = -0.08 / 3.25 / 4.68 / 4.9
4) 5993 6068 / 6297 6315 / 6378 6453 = 0.17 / 4.3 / 4.08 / 4.94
